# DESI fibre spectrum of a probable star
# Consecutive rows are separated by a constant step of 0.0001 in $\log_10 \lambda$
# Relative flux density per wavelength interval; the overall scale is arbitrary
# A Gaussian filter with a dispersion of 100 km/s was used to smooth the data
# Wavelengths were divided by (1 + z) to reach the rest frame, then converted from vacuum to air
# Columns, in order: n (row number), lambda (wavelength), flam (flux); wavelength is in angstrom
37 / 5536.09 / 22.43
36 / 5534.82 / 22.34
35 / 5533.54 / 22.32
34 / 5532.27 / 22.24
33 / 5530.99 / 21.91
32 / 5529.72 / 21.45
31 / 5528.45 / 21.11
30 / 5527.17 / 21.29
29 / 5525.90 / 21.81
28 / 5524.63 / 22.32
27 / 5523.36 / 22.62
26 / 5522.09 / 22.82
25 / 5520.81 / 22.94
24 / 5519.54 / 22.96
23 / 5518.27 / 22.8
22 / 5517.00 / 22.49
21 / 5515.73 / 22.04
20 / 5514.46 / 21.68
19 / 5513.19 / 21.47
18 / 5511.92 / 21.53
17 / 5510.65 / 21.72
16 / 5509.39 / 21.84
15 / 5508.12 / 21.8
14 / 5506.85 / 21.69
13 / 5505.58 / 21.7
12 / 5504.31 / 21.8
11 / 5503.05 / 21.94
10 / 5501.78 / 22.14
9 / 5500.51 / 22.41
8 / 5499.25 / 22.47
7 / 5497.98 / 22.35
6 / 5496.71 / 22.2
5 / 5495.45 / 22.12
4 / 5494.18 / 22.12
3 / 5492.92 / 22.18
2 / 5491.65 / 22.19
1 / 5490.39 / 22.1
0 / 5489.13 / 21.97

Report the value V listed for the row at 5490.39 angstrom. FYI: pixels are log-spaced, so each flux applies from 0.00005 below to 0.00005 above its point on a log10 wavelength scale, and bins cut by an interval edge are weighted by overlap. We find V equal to 22.1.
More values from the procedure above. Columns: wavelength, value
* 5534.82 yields 22.34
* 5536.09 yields 22.43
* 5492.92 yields 22.18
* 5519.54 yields 22.96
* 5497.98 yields 22.35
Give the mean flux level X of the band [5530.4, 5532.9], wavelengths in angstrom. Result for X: 22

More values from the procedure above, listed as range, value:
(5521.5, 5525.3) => 22.6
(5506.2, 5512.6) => 21.7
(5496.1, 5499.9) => 22.3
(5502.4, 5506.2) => 21.8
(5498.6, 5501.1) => 22.5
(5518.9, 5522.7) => 22.9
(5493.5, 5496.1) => 22.2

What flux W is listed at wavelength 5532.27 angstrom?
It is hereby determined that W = 22.24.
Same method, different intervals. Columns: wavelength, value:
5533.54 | 22.32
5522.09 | 22.82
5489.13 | 21.97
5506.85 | 21.69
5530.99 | 21.91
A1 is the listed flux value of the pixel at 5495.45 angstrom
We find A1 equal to 22.12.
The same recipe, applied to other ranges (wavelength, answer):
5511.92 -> 21.53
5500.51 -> 22.41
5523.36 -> 22.62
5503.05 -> 21.94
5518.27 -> 22.8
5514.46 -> 21.68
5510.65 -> 21.72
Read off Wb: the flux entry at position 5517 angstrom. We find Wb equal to 22.49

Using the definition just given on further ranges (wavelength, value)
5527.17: 21.29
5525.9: 21.81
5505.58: 21.7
